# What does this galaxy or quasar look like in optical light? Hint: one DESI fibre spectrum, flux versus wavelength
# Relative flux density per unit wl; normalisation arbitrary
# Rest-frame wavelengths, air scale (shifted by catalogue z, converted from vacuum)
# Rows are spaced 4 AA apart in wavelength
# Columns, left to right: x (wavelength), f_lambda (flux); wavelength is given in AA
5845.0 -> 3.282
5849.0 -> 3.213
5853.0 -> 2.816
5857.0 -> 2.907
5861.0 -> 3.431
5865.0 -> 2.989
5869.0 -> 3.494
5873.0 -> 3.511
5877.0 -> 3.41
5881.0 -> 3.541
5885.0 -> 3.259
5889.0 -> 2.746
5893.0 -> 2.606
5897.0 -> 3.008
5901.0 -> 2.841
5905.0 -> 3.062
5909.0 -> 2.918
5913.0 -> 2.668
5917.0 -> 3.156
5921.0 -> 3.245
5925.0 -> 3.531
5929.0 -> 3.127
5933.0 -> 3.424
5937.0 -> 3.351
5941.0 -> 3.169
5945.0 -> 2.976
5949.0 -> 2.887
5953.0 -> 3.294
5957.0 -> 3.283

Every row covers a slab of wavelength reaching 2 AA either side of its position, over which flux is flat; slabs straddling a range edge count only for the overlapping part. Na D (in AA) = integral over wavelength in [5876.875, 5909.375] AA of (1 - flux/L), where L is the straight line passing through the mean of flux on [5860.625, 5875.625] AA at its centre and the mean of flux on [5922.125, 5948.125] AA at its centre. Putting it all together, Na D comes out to 2.8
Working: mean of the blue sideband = 3.35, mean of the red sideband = 3.25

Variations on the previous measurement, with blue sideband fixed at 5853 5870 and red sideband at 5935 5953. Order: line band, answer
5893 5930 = 1.1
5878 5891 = -0.3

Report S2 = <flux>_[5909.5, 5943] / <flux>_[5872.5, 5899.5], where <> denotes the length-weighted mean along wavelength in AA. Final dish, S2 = 1.0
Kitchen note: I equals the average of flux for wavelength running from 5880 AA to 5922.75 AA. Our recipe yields 2.99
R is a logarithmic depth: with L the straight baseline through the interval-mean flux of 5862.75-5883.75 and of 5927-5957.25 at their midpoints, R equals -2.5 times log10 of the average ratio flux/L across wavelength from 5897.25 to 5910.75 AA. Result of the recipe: 0.12 mag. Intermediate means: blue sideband 3.38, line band 2.95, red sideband 3.18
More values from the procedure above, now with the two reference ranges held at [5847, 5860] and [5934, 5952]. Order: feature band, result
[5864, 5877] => -0.11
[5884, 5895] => 0.08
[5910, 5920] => 0.05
